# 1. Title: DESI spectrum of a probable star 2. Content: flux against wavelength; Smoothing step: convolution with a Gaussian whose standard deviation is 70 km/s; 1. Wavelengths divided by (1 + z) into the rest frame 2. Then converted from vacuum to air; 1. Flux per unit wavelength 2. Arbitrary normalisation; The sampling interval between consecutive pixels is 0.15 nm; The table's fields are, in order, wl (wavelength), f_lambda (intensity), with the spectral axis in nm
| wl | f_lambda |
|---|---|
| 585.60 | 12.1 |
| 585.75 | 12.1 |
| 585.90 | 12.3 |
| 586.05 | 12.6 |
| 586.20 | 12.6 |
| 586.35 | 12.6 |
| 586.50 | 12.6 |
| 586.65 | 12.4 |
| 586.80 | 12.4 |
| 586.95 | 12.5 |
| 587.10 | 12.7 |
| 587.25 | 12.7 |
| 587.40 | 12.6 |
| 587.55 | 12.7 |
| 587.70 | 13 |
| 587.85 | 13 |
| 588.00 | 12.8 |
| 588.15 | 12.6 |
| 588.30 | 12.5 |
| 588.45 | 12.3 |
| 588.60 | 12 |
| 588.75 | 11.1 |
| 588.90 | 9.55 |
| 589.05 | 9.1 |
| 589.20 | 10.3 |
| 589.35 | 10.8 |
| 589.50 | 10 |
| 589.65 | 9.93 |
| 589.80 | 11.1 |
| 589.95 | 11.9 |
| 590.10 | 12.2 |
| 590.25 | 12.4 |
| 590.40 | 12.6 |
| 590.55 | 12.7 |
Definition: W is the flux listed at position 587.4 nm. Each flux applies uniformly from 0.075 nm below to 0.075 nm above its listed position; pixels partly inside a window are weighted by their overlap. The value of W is 12.6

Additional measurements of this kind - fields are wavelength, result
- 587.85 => 13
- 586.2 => 12.6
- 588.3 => 12.5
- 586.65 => 12.4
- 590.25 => 12.4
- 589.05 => 9.1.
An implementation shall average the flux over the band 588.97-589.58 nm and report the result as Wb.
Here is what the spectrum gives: 10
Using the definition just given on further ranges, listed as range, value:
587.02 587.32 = 12.7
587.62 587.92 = 13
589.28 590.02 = 10.7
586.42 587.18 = 12.5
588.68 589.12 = 9.91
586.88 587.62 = 12.6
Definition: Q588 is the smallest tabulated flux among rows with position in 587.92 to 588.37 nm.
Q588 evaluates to 12.5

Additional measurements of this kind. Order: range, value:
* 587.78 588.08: 12.8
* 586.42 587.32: 12.4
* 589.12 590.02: 9.93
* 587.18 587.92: 12.6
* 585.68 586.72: 12.1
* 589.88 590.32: 11.9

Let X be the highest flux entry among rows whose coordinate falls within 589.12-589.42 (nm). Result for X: 10.8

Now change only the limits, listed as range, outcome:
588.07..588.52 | 12.6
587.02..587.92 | 13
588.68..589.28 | 11.1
